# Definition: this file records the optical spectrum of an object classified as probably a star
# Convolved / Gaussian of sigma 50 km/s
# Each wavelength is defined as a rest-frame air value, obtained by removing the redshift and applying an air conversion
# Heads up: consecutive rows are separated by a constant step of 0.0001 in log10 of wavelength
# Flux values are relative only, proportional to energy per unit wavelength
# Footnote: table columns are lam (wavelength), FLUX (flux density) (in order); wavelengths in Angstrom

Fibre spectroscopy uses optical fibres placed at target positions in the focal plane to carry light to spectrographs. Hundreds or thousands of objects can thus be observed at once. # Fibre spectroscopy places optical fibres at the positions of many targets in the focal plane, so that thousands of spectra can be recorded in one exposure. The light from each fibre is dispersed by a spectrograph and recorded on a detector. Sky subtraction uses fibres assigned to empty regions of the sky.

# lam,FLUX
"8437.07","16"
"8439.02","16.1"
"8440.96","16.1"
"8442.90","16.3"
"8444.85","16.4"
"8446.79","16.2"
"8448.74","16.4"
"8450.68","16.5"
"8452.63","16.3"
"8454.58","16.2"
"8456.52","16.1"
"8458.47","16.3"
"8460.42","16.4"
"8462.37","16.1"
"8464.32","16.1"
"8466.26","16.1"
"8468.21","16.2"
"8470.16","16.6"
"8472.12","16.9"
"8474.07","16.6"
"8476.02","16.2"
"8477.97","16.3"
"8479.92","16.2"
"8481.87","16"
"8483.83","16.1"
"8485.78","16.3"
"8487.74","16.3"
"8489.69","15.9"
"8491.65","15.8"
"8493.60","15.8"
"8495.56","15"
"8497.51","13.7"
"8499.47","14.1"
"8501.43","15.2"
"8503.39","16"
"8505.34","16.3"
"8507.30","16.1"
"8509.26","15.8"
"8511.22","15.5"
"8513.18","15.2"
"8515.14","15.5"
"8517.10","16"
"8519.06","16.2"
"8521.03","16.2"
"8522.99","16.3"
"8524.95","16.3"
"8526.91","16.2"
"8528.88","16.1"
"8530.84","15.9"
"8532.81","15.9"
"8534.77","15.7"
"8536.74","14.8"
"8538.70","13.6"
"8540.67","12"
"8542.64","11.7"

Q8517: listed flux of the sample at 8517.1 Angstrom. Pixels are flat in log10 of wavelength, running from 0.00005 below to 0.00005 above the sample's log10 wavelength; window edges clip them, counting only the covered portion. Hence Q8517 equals 16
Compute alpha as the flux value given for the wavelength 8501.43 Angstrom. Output 15.2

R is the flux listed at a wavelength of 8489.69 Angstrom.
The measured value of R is 15.9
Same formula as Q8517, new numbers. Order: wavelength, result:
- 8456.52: 16.1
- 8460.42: 16.4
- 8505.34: 16.3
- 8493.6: 15.8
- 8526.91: 16.2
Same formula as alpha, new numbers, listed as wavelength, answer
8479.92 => 16.2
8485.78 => 16.3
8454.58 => 16.2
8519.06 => 16.2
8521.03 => 16.2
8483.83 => 16.1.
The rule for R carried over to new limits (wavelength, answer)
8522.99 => 16.3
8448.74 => 16.4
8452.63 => 16.3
